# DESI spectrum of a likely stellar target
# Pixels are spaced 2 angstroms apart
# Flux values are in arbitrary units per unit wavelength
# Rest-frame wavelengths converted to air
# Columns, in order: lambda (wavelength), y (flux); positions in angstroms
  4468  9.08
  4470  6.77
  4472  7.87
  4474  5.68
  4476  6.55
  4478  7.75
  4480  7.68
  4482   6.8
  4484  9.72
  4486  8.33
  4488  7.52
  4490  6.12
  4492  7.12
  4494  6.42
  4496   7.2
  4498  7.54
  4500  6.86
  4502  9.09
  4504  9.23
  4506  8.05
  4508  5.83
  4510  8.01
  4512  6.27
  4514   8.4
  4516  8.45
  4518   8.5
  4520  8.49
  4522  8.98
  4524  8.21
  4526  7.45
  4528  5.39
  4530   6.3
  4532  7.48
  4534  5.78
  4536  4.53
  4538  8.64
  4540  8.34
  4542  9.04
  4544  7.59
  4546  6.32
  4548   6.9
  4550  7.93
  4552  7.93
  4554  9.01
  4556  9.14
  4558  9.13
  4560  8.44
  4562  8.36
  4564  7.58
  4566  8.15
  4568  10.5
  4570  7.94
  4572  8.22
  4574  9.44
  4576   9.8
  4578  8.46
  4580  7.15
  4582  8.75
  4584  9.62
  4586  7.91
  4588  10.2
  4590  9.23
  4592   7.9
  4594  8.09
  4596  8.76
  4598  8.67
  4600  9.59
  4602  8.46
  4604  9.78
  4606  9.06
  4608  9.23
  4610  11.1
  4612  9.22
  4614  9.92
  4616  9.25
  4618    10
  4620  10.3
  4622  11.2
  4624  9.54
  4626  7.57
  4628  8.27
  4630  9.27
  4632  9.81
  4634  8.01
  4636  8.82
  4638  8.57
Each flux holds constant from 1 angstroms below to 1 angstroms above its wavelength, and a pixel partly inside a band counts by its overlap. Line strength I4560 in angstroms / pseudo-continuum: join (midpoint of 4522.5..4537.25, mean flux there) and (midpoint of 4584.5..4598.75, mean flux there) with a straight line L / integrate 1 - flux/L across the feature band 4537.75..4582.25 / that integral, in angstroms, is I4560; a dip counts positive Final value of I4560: -4.5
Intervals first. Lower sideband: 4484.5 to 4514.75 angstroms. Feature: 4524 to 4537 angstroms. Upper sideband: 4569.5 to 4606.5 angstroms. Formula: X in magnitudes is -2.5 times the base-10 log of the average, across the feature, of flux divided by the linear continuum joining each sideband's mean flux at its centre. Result 0.25 mag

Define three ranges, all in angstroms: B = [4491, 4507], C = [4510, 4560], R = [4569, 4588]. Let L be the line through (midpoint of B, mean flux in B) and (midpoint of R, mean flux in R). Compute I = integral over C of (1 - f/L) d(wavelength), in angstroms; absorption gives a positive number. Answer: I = 2.69 angstroms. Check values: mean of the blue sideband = 7.69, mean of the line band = 7.7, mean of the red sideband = 8.67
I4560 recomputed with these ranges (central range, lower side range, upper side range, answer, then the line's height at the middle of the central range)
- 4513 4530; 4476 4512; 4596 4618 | 0.22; 8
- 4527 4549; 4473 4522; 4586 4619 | 3.47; 8.23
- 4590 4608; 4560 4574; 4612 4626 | 0.92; 9.31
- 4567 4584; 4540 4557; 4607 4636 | -0.59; 8.54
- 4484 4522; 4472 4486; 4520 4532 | -1.53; 7.43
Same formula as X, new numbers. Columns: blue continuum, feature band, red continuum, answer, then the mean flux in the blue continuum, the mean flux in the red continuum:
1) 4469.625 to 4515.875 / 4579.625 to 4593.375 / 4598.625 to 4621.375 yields 0.06 mag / 7.45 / 9.64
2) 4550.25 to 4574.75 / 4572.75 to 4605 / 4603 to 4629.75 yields 0.03 mag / 8.62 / 9.56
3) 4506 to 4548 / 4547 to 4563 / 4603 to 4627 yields -0.03 mag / 7.4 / 9.68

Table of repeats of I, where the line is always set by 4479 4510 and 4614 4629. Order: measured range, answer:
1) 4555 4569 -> -0.27 angstroms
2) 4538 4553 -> 1.00 angstroms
